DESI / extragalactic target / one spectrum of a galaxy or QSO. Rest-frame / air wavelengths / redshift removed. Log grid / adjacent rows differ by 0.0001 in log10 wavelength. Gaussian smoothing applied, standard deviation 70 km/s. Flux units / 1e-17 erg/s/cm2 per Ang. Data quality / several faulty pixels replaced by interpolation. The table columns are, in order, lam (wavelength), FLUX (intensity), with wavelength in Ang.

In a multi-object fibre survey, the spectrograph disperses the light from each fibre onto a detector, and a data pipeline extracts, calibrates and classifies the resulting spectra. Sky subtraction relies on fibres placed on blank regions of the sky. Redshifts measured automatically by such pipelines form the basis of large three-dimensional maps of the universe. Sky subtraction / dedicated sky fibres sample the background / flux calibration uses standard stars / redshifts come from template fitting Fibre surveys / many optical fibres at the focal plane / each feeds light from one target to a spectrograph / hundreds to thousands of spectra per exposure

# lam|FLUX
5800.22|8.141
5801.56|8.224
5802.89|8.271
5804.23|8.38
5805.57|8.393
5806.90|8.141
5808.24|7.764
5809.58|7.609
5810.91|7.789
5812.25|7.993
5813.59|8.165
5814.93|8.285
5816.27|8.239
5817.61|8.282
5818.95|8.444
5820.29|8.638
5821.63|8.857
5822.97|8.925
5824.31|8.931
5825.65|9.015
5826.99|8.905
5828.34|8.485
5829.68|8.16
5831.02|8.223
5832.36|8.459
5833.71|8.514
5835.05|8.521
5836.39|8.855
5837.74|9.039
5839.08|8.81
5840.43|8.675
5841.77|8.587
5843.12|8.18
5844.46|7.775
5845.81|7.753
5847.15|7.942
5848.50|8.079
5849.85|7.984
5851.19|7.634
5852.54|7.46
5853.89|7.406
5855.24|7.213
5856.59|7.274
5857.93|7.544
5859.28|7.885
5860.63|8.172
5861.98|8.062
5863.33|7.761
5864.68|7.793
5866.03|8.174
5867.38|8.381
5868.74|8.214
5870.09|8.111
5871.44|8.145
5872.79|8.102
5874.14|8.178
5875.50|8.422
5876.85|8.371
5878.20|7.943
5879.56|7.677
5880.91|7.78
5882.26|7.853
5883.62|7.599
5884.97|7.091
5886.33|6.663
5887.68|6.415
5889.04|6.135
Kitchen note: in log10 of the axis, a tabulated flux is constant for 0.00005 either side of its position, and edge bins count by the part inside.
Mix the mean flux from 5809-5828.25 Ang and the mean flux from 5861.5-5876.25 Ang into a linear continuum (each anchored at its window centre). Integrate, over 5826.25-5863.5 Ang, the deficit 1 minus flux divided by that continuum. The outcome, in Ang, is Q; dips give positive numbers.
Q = 0.7 Ang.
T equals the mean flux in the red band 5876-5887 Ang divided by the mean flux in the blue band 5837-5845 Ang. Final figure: 0.9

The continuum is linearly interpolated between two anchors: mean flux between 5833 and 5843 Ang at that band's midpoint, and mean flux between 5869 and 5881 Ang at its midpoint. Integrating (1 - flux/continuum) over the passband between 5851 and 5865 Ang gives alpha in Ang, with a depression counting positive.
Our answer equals 1.2 Ang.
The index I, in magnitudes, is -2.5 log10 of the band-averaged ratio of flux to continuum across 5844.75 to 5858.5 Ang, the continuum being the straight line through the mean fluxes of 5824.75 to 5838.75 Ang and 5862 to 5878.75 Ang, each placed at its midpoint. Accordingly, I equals 0.10 mag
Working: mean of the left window 8.63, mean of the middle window 7.64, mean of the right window 8.13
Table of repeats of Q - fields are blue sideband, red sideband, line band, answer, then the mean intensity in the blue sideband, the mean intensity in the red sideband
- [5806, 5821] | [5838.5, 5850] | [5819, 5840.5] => -1.4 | 8.13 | 8.2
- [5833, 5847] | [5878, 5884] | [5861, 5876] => -0.3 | 8.45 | 7.76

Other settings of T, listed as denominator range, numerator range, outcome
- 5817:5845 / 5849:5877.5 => 0.92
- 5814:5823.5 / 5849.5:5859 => 0.88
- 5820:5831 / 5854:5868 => 0.90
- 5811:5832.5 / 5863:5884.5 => 0.95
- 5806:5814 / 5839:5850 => 1.03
